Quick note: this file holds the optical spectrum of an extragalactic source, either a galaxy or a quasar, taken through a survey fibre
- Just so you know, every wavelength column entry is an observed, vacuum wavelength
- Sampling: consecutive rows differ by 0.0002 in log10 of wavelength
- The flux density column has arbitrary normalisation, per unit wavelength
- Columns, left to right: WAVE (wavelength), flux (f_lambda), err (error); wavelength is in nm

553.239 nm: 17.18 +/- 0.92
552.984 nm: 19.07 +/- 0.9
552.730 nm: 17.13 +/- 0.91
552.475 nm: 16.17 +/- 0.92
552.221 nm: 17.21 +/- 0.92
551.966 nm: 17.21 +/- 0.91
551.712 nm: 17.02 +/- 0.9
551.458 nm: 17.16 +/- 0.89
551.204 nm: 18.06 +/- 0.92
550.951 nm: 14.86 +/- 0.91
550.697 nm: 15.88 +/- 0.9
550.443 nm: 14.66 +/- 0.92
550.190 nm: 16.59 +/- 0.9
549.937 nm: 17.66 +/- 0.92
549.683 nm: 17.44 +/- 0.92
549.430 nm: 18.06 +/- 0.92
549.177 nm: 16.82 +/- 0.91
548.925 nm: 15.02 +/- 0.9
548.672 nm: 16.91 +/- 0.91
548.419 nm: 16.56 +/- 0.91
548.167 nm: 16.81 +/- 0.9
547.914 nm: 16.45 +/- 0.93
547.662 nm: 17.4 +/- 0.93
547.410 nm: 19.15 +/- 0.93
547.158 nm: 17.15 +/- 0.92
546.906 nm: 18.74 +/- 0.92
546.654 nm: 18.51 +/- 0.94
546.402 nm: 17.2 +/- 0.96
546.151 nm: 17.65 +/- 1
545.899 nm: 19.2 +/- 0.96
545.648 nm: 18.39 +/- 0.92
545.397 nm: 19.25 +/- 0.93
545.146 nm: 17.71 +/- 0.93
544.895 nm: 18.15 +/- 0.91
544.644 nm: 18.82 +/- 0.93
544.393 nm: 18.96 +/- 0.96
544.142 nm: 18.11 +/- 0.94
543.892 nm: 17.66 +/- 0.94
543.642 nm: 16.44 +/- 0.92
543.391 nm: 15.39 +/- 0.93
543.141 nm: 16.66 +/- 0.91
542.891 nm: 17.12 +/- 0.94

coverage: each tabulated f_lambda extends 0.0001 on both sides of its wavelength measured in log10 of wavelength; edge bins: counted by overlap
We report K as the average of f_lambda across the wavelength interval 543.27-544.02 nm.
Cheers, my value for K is 16.5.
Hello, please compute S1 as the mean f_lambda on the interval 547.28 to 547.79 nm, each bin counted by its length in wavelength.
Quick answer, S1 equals 18.3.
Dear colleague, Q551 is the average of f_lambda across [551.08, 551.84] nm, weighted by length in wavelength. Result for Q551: 17.4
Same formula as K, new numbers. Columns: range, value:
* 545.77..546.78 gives 18.1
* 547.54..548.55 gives 16.8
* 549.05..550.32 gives 17.3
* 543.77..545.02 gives 18.3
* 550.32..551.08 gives 15.1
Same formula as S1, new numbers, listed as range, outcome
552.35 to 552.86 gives 16.7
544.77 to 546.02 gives 18.5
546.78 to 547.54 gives 18.3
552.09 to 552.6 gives 16.7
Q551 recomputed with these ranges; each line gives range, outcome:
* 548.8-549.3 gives 15.9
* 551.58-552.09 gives 17.1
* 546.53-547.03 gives 18.6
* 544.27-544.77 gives 18.9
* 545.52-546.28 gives 18.4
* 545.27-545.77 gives 18.8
